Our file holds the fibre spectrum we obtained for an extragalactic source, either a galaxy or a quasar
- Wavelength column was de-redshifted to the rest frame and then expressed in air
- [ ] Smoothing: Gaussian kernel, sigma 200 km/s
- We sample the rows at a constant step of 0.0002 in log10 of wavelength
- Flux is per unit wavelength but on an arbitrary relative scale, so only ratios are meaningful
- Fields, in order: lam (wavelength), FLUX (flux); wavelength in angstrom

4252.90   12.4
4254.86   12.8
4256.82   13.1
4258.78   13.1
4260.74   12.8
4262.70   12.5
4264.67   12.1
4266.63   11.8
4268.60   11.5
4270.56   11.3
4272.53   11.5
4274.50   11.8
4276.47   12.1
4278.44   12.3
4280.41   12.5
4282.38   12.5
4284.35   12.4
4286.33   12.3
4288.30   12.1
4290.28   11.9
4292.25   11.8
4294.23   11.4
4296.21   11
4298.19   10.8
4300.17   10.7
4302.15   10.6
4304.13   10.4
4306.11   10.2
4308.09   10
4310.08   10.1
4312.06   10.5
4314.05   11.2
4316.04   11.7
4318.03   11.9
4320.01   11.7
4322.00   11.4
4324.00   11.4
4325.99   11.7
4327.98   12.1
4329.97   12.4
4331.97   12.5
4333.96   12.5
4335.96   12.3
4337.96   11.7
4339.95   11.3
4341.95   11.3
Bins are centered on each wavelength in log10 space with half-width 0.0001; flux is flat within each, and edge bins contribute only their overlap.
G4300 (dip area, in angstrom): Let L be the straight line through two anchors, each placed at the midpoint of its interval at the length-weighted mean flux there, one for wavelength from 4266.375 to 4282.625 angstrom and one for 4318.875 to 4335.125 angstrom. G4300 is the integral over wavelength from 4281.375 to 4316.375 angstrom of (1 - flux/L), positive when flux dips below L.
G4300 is 2.2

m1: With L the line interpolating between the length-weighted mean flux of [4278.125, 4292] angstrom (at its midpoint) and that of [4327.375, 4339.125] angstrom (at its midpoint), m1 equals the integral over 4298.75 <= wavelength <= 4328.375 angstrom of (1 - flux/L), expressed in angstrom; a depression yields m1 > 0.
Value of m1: 3.0 angstrom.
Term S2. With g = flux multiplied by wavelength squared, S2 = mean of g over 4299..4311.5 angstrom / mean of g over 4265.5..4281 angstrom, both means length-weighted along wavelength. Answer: 0.89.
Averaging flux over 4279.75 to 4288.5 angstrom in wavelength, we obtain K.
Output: 12.4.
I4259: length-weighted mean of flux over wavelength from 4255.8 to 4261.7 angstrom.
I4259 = 13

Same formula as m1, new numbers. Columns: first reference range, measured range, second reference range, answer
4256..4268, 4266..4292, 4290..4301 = -0.31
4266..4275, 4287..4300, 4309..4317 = -0.34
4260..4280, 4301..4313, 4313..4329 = 1.46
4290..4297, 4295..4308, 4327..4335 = 1.22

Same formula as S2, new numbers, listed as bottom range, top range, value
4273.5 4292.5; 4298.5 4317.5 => 0.88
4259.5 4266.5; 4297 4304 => 0.88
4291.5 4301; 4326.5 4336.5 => 1.13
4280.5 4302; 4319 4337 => 1.05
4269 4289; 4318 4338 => 1.02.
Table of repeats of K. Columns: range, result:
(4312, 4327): 11.5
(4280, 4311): 11.3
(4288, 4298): 11.5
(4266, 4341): 11.6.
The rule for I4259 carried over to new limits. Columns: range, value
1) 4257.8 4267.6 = 12.5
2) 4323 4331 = 11.9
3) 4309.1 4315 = 10.6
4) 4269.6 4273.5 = 11.4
